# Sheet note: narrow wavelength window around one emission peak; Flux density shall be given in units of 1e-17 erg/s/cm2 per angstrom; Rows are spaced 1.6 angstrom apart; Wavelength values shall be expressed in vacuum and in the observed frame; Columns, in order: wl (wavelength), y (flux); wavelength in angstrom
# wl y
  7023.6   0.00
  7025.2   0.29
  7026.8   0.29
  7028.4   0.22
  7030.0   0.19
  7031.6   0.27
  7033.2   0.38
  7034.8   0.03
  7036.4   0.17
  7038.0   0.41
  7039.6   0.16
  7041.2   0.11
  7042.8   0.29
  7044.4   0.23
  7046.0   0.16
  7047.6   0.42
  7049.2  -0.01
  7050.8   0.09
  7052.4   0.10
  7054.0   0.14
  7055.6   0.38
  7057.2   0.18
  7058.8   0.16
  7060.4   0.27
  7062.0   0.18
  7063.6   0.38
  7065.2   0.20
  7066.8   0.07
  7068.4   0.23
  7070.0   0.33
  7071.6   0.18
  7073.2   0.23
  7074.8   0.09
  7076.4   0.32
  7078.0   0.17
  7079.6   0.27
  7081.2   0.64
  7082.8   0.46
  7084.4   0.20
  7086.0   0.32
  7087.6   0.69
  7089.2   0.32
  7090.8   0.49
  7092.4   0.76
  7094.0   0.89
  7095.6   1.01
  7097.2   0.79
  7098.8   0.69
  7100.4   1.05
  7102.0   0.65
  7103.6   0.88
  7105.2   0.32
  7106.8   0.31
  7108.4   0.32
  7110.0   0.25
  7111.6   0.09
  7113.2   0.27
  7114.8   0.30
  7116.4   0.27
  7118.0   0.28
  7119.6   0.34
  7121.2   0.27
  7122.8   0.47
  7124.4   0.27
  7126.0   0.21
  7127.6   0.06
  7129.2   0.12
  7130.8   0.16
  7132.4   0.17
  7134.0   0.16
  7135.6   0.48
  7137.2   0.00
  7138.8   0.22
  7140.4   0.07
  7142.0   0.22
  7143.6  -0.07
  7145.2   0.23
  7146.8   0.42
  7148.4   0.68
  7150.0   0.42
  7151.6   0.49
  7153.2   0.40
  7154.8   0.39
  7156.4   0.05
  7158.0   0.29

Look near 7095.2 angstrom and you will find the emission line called [O II] 3727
